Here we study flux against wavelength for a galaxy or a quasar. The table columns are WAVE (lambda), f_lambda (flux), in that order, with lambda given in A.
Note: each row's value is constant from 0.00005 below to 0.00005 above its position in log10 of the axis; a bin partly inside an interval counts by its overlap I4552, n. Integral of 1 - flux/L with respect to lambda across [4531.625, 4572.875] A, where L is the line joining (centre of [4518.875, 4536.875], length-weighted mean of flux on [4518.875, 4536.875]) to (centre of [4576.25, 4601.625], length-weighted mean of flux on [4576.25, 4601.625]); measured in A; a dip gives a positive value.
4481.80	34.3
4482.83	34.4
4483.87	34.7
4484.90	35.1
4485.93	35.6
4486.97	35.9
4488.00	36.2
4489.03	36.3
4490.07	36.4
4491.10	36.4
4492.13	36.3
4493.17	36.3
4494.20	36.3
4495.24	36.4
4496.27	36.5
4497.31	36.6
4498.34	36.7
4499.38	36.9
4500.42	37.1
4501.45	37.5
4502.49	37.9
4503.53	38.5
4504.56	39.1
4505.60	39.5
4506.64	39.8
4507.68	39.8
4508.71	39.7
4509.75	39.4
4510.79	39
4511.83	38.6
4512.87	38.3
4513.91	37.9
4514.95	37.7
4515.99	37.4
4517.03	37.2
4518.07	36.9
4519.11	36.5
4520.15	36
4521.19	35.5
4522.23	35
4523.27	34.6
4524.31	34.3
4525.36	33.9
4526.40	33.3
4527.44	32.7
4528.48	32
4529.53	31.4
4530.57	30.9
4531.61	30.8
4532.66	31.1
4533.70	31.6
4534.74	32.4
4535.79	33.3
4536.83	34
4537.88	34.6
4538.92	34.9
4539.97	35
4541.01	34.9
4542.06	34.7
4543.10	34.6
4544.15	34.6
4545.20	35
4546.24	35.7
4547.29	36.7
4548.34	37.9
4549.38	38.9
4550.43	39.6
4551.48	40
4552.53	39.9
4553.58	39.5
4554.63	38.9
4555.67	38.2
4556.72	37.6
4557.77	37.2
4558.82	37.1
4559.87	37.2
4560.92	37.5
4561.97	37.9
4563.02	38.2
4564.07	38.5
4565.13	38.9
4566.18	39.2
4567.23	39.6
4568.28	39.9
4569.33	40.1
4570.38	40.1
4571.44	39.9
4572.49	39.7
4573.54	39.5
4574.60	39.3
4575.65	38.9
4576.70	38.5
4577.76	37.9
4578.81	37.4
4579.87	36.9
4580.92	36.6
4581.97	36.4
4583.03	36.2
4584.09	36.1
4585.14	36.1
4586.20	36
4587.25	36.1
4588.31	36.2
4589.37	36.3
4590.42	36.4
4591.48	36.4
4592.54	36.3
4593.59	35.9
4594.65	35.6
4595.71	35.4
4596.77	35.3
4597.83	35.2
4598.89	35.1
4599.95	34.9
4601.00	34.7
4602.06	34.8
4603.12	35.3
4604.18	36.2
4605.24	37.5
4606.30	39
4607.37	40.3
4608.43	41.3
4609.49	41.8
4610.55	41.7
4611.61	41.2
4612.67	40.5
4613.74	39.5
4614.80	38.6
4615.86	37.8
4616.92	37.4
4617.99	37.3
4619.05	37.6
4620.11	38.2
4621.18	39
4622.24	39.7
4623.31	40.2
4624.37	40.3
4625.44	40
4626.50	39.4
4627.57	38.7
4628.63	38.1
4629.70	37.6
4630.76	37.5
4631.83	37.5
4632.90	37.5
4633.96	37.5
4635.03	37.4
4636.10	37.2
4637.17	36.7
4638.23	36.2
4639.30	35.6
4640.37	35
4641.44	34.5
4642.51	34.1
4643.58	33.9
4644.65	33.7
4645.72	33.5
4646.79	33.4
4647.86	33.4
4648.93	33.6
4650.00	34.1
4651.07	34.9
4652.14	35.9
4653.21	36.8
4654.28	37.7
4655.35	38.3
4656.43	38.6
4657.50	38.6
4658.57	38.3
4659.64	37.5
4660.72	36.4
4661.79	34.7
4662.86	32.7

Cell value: -3.0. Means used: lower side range 33.2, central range 37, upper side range 36.2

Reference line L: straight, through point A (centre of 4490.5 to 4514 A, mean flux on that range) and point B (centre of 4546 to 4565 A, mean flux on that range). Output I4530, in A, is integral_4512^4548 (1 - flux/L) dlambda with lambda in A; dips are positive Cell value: 3.2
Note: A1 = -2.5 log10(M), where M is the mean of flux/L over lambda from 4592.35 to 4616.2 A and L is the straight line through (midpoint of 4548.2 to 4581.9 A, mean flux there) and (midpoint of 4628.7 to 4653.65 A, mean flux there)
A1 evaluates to -0.016 mag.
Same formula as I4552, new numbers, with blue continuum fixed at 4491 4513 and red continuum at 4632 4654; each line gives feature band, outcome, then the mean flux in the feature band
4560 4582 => -1.2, 38.6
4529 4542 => 1.5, 33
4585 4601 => 0.2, 35.8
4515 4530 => 1.1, 34.9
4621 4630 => -0.9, 39.3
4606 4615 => -1.2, 40.5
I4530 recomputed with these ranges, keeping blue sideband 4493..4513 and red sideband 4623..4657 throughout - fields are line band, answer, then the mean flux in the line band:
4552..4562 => -0.18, 38.1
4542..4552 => 0.18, 36.9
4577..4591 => 0.22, 36.5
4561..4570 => -0.40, 39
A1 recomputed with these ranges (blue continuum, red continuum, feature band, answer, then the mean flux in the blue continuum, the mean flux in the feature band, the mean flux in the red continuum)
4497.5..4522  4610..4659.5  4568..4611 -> 0.00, 37.9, 37.4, 37.3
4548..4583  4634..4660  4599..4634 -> -0.05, 38.5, 38.4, 35.8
